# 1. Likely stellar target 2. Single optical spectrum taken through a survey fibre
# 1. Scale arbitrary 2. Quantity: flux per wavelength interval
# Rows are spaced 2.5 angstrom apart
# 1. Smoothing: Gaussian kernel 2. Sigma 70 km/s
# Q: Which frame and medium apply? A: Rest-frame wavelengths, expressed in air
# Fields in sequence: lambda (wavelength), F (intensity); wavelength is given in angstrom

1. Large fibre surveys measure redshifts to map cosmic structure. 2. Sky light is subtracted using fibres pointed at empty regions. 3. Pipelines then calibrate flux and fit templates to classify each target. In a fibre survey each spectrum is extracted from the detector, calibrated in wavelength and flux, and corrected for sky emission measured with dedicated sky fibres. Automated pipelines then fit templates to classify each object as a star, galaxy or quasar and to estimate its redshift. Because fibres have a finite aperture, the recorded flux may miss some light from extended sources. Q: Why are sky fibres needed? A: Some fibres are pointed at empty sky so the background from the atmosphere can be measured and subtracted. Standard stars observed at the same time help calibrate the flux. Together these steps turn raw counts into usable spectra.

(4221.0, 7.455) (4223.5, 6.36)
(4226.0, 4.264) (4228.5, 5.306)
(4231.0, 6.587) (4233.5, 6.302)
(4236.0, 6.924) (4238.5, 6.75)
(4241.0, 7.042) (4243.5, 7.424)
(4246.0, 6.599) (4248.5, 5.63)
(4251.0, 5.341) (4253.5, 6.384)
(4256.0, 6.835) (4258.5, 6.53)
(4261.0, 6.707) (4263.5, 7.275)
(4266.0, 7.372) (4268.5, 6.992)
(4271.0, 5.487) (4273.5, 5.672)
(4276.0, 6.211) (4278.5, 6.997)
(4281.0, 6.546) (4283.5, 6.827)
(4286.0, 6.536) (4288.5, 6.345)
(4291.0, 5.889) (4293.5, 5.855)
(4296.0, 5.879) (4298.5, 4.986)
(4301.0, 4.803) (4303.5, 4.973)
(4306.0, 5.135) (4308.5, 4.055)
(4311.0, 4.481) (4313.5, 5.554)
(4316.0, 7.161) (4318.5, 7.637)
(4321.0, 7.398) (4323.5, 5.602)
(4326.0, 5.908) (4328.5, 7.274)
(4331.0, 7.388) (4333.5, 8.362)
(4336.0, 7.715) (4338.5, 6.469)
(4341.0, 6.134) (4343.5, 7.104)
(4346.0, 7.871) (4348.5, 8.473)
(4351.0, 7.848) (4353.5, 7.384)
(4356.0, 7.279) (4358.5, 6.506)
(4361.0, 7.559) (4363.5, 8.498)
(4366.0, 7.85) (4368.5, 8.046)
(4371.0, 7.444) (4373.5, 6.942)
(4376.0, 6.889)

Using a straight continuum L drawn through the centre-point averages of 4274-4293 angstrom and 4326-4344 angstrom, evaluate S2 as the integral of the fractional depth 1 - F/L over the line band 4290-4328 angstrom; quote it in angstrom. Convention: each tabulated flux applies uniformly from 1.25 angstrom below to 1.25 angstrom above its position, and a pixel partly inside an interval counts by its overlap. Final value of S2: 5.9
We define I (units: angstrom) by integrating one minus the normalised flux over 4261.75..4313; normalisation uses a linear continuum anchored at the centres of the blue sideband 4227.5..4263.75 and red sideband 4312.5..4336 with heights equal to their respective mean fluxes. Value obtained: 6.2 angstrom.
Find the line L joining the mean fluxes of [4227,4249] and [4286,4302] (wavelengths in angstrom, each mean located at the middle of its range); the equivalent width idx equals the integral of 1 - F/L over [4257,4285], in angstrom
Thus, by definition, -2.62 angstrom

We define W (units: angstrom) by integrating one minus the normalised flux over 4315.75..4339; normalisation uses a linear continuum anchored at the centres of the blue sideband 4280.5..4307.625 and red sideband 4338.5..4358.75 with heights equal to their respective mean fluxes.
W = -1.4 angstrom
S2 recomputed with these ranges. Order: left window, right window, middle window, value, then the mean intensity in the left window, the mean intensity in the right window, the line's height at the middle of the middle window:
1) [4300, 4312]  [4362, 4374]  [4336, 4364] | -1.91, 4.69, 7.8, 6.9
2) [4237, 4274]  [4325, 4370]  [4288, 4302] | 2.68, 6.56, 7.43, 6.93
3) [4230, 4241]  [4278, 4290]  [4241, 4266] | 0.25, 6.69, 6.61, 6.66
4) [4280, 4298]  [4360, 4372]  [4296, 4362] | 5.16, 6.21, 7.9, 7.09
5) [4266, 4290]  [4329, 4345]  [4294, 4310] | 4.14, 6.45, 7.21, 6.76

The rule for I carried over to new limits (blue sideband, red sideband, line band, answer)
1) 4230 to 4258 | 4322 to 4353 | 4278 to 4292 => 0.6 angstrom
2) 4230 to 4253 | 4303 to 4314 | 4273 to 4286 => -2.3 angstrom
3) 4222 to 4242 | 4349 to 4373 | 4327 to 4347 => 0.2 angstrom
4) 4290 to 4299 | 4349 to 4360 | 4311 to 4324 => -0.4 angstrom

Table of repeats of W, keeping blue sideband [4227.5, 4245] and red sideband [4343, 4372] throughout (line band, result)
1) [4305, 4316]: 3.3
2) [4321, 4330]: 1.2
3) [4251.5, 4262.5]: 0.4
